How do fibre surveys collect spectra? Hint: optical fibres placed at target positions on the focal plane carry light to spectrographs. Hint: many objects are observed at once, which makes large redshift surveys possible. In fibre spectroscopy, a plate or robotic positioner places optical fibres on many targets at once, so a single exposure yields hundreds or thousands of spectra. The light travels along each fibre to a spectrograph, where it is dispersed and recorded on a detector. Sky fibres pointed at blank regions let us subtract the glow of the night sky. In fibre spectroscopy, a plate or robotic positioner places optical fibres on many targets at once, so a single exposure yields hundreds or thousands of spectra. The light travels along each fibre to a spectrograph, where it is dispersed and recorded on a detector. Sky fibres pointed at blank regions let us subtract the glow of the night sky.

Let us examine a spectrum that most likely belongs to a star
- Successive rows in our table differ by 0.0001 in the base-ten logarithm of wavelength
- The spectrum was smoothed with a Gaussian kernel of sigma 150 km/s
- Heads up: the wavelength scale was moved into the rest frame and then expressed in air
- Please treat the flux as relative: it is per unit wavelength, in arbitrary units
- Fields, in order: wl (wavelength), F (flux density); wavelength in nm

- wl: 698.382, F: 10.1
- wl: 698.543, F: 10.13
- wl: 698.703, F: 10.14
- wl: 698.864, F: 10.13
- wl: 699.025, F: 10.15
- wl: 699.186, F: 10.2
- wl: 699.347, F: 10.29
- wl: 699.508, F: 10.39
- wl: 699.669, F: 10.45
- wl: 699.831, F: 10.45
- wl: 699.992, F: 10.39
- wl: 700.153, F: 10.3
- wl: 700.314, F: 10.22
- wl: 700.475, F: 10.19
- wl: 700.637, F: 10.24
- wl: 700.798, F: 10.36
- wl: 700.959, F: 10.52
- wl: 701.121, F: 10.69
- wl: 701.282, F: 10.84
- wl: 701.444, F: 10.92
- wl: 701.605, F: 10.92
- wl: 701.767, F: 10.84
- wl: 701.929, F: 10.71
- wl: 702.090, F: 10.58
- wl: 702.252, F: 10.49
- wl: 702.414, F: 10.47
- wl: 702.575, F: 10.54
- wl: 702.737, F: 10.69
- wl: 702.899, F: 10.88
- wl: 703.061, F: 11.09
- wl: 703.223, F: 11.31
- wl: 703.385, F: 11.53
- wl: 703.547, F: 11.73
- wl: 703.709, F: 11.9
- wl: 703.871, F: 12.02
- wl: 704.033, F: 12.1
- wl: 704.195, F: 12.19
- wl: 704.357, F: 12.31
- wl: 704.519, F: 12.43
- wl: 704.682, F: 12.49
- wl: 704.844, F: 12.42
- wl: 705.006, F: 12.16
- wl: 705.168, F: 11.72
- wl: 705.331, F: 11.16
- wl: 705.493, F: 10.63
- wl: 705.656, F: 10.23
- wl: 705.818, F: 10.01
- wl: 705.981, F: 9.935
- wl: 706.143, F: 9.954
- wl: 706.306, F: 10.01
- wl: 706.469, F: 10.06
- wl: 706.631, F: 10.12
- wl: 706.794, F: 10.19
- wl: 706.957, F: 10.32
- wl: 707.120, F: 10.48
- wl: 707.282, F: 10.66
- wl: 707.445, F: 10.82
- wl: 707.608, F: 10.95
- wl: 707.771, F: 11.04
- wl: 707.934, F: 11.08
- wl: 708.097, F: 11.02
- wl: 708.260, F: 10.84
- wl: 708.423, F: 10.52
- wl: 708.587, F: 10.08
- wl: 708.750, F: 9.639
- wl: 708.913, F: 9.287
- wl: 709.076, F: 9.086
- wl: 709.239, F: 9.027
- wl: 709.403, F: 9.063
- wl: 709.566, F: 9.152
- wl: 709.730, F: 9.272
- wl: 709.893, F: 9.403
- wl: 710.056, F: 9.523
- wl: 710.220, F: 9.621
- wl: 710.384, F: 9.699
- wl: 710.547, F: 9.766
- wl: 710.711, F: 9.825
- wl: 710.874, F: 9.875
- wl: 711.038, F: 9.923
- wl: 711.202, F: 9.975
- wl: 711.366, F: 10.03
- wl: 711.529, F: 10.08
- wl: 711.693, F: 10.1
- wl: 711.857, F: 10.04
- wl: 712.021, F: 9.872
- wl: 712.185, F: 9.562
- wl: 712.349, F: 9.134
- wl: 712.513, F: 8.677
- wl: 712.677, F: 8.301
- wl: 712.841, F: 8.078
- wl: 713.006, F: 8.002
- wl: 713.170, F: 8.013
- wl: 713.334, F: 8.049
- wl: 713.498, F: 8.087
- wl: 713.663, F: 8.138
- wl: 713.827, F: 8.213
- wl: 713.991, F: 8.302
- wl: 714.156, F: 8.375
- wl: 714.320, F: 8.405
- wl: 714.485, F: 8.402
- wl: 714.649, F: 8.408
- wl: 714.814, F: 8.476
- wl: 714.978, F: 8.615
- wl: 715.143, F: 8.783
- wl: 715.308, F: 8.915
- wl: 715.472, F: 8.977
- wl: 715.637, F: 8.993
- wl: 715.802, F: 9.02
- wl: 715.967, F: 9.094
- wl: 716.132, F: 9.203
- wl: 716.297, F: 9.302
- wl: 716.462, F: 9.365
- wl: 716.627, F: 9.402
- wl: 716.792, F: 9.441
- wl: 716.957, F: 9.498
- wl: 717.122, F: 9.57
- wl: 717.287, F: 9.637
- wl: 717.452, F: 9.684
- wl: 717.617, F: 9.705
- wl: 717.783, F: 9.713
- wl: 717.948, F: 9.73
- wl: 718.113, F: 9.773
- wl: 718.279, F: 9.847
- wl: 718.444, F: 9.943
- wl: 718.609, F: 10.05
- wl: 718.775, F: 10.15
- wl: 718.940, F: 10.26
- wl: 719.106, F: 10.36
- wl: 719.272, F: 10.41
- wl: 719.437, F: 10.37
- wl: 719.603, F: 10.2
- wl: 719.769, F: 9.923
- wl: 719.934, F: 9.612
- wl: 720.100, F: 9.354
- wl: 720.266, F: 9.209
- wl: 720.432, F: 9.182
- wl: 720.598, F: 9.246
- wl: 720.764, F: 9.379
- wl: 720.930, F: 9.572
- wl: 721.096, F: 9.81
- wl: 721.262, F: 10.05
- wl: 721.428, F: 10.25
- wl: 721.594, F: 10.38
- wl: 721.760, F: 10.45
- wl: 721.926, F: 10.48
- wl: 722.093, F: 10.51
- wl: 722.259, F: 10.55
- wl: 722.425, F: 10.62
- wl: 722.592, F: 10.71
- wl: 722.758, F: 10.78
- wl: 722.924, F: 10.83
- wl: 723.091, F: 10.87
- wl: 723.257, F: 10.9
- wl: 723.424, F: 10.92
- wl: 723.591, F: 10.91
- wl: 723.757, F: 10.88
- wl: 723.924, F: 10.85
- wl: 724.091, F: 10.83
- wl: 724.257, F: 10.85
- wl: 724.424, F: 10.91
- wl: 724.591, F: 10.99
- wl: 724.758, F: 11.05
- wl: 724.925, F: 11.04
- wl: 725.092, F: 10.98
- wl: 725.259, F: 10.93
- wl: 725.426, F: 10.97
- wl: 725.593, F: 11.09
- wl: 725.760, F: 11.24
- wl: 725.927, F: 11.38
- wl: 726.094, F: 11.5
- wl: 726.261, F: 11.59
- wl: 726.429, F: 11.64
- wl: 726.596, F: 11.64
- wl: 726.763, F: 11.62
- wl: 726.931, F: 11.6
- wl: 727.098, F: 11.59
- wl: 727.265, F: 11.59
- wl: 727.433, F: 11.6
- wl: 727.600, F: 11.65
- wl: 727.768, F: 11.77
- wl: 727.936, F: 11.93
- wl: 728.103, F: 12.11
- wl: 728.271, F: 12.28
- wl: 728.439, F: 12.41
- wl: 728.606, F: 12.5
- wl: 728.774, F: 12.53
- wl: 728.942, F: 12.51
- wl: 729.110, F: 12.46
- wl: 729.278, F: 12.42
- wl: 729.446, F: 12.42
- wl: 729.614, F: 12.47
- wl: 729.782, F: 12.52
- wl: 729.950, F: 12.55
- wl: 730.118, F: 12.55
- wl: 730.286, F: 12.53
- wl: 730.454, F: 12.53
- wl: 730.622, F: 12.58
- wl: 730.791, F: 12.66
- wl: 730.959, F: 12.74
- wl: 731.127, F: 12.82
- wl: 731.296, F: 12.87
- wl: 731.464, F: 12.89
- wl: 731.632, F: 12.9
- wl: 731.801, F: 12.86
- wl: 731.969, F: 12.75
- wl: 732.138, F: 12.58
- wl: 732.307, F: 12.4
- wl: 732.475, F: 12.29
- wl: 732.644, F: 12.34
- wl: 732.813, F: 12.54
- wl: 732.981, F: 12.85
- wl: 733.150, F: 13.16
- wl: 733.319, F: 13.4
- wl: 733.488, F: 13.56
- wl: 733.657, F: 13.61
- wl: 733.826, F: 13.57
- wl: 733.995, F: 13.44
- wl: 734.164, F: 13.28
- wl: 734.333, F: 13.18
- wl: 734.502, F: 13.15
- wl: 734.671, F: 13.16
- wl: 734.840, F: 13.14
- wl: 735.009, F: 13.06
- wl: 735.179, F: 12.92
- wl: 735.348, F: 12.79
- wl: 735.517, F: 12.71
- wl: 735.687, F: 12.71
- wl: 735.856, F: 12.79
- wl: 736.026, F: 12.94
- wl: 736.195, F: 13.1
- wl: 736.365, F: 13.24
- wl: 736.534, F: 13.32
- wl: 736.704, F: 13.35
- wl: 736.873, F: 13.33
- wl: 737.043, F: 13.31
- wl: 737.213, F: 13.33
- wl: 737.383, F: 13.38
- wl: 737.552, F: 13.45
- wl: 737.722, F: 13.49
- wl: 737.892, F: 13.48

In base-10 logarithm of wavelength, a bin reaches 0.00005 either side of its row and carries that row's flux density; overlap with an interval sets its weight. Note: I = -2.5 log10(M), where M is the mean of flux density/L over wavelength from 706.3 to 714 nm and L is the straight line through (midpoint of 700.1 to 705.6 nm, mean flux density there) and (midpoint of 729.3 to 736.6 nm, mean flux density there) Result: 0.20 mag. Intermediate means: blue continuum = 11.2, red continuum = 12.9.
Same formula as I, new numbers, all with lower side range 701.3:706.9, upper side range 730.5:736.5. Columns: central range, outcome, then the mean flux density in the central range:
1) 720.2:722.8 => 0.207 mag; 10.1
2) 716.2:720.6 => 0.224 mag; 9.75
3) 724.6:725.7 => 0.130 mag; 11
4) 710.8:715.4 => 0.293 mag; 8.88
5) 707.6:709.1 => 0.097 mag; 10.4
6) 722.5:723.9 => 0.136 mag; 10.8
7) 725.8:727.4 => 0.085 mag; 11.6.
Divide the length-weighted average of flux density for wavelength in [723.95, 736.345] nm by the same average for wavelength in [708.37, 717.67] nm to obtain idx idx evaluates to 1.34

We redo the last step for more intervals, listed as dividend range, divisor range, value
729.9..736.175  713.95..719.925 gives 1.37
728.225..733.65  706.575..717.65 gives 1.35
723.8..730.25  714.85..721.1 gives 1.23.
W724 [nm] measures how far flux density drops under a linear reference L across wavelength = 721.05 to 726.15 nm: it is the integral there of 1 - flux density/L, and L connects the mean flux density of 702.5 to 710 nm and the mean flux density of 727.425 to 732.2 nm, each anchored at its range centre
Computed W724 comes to 0.52 nm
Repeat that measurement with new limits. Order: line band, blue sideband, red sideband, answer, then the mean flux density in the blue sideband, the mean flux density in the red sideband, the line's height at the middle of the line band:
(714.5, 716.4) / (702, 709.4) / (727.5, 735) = 0.44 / 10.8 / 12.7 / 11.5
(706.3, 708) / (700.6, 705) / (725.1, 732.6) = 0.13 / 11.3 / 12.1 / 11.4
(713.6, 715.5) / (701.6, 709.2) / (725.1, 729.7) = 0.47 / 10.9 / 11.8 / 11.3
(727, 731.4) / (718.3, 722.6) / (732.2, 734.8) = -0.10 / 10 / 13.1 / 12.1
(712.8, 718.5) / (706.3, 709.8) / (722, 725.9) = 0.84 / 10.1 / 10.9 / 10.5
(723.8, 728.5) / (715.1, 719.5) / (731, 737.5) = 0.00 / 9.6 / 13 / 11.4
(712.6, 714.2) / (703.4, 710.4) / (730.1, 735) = 0.44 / 10.6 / 12.9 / 11.2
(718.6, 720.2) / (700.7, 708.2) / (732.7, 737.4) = 0.26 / 11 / 13.1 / 12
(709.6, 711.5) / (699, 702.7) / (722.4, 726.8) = 0.18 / 10.5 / 11.1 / 10.7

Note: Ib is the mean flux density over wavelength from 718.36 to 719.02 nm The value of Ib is 10.1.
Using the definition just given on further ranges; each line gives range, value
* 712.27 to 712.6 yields 8.9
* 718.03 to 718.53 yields 9.87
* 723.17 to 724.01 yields 10.9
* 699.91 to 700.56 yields 10.3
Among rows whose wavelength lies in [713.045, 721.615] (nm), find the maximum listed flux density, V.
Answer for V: 10.41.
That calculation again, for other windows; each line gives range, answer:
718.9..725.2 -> 11.05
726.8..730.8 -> 12.66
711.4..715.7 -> 10.1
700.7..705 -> 12.49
